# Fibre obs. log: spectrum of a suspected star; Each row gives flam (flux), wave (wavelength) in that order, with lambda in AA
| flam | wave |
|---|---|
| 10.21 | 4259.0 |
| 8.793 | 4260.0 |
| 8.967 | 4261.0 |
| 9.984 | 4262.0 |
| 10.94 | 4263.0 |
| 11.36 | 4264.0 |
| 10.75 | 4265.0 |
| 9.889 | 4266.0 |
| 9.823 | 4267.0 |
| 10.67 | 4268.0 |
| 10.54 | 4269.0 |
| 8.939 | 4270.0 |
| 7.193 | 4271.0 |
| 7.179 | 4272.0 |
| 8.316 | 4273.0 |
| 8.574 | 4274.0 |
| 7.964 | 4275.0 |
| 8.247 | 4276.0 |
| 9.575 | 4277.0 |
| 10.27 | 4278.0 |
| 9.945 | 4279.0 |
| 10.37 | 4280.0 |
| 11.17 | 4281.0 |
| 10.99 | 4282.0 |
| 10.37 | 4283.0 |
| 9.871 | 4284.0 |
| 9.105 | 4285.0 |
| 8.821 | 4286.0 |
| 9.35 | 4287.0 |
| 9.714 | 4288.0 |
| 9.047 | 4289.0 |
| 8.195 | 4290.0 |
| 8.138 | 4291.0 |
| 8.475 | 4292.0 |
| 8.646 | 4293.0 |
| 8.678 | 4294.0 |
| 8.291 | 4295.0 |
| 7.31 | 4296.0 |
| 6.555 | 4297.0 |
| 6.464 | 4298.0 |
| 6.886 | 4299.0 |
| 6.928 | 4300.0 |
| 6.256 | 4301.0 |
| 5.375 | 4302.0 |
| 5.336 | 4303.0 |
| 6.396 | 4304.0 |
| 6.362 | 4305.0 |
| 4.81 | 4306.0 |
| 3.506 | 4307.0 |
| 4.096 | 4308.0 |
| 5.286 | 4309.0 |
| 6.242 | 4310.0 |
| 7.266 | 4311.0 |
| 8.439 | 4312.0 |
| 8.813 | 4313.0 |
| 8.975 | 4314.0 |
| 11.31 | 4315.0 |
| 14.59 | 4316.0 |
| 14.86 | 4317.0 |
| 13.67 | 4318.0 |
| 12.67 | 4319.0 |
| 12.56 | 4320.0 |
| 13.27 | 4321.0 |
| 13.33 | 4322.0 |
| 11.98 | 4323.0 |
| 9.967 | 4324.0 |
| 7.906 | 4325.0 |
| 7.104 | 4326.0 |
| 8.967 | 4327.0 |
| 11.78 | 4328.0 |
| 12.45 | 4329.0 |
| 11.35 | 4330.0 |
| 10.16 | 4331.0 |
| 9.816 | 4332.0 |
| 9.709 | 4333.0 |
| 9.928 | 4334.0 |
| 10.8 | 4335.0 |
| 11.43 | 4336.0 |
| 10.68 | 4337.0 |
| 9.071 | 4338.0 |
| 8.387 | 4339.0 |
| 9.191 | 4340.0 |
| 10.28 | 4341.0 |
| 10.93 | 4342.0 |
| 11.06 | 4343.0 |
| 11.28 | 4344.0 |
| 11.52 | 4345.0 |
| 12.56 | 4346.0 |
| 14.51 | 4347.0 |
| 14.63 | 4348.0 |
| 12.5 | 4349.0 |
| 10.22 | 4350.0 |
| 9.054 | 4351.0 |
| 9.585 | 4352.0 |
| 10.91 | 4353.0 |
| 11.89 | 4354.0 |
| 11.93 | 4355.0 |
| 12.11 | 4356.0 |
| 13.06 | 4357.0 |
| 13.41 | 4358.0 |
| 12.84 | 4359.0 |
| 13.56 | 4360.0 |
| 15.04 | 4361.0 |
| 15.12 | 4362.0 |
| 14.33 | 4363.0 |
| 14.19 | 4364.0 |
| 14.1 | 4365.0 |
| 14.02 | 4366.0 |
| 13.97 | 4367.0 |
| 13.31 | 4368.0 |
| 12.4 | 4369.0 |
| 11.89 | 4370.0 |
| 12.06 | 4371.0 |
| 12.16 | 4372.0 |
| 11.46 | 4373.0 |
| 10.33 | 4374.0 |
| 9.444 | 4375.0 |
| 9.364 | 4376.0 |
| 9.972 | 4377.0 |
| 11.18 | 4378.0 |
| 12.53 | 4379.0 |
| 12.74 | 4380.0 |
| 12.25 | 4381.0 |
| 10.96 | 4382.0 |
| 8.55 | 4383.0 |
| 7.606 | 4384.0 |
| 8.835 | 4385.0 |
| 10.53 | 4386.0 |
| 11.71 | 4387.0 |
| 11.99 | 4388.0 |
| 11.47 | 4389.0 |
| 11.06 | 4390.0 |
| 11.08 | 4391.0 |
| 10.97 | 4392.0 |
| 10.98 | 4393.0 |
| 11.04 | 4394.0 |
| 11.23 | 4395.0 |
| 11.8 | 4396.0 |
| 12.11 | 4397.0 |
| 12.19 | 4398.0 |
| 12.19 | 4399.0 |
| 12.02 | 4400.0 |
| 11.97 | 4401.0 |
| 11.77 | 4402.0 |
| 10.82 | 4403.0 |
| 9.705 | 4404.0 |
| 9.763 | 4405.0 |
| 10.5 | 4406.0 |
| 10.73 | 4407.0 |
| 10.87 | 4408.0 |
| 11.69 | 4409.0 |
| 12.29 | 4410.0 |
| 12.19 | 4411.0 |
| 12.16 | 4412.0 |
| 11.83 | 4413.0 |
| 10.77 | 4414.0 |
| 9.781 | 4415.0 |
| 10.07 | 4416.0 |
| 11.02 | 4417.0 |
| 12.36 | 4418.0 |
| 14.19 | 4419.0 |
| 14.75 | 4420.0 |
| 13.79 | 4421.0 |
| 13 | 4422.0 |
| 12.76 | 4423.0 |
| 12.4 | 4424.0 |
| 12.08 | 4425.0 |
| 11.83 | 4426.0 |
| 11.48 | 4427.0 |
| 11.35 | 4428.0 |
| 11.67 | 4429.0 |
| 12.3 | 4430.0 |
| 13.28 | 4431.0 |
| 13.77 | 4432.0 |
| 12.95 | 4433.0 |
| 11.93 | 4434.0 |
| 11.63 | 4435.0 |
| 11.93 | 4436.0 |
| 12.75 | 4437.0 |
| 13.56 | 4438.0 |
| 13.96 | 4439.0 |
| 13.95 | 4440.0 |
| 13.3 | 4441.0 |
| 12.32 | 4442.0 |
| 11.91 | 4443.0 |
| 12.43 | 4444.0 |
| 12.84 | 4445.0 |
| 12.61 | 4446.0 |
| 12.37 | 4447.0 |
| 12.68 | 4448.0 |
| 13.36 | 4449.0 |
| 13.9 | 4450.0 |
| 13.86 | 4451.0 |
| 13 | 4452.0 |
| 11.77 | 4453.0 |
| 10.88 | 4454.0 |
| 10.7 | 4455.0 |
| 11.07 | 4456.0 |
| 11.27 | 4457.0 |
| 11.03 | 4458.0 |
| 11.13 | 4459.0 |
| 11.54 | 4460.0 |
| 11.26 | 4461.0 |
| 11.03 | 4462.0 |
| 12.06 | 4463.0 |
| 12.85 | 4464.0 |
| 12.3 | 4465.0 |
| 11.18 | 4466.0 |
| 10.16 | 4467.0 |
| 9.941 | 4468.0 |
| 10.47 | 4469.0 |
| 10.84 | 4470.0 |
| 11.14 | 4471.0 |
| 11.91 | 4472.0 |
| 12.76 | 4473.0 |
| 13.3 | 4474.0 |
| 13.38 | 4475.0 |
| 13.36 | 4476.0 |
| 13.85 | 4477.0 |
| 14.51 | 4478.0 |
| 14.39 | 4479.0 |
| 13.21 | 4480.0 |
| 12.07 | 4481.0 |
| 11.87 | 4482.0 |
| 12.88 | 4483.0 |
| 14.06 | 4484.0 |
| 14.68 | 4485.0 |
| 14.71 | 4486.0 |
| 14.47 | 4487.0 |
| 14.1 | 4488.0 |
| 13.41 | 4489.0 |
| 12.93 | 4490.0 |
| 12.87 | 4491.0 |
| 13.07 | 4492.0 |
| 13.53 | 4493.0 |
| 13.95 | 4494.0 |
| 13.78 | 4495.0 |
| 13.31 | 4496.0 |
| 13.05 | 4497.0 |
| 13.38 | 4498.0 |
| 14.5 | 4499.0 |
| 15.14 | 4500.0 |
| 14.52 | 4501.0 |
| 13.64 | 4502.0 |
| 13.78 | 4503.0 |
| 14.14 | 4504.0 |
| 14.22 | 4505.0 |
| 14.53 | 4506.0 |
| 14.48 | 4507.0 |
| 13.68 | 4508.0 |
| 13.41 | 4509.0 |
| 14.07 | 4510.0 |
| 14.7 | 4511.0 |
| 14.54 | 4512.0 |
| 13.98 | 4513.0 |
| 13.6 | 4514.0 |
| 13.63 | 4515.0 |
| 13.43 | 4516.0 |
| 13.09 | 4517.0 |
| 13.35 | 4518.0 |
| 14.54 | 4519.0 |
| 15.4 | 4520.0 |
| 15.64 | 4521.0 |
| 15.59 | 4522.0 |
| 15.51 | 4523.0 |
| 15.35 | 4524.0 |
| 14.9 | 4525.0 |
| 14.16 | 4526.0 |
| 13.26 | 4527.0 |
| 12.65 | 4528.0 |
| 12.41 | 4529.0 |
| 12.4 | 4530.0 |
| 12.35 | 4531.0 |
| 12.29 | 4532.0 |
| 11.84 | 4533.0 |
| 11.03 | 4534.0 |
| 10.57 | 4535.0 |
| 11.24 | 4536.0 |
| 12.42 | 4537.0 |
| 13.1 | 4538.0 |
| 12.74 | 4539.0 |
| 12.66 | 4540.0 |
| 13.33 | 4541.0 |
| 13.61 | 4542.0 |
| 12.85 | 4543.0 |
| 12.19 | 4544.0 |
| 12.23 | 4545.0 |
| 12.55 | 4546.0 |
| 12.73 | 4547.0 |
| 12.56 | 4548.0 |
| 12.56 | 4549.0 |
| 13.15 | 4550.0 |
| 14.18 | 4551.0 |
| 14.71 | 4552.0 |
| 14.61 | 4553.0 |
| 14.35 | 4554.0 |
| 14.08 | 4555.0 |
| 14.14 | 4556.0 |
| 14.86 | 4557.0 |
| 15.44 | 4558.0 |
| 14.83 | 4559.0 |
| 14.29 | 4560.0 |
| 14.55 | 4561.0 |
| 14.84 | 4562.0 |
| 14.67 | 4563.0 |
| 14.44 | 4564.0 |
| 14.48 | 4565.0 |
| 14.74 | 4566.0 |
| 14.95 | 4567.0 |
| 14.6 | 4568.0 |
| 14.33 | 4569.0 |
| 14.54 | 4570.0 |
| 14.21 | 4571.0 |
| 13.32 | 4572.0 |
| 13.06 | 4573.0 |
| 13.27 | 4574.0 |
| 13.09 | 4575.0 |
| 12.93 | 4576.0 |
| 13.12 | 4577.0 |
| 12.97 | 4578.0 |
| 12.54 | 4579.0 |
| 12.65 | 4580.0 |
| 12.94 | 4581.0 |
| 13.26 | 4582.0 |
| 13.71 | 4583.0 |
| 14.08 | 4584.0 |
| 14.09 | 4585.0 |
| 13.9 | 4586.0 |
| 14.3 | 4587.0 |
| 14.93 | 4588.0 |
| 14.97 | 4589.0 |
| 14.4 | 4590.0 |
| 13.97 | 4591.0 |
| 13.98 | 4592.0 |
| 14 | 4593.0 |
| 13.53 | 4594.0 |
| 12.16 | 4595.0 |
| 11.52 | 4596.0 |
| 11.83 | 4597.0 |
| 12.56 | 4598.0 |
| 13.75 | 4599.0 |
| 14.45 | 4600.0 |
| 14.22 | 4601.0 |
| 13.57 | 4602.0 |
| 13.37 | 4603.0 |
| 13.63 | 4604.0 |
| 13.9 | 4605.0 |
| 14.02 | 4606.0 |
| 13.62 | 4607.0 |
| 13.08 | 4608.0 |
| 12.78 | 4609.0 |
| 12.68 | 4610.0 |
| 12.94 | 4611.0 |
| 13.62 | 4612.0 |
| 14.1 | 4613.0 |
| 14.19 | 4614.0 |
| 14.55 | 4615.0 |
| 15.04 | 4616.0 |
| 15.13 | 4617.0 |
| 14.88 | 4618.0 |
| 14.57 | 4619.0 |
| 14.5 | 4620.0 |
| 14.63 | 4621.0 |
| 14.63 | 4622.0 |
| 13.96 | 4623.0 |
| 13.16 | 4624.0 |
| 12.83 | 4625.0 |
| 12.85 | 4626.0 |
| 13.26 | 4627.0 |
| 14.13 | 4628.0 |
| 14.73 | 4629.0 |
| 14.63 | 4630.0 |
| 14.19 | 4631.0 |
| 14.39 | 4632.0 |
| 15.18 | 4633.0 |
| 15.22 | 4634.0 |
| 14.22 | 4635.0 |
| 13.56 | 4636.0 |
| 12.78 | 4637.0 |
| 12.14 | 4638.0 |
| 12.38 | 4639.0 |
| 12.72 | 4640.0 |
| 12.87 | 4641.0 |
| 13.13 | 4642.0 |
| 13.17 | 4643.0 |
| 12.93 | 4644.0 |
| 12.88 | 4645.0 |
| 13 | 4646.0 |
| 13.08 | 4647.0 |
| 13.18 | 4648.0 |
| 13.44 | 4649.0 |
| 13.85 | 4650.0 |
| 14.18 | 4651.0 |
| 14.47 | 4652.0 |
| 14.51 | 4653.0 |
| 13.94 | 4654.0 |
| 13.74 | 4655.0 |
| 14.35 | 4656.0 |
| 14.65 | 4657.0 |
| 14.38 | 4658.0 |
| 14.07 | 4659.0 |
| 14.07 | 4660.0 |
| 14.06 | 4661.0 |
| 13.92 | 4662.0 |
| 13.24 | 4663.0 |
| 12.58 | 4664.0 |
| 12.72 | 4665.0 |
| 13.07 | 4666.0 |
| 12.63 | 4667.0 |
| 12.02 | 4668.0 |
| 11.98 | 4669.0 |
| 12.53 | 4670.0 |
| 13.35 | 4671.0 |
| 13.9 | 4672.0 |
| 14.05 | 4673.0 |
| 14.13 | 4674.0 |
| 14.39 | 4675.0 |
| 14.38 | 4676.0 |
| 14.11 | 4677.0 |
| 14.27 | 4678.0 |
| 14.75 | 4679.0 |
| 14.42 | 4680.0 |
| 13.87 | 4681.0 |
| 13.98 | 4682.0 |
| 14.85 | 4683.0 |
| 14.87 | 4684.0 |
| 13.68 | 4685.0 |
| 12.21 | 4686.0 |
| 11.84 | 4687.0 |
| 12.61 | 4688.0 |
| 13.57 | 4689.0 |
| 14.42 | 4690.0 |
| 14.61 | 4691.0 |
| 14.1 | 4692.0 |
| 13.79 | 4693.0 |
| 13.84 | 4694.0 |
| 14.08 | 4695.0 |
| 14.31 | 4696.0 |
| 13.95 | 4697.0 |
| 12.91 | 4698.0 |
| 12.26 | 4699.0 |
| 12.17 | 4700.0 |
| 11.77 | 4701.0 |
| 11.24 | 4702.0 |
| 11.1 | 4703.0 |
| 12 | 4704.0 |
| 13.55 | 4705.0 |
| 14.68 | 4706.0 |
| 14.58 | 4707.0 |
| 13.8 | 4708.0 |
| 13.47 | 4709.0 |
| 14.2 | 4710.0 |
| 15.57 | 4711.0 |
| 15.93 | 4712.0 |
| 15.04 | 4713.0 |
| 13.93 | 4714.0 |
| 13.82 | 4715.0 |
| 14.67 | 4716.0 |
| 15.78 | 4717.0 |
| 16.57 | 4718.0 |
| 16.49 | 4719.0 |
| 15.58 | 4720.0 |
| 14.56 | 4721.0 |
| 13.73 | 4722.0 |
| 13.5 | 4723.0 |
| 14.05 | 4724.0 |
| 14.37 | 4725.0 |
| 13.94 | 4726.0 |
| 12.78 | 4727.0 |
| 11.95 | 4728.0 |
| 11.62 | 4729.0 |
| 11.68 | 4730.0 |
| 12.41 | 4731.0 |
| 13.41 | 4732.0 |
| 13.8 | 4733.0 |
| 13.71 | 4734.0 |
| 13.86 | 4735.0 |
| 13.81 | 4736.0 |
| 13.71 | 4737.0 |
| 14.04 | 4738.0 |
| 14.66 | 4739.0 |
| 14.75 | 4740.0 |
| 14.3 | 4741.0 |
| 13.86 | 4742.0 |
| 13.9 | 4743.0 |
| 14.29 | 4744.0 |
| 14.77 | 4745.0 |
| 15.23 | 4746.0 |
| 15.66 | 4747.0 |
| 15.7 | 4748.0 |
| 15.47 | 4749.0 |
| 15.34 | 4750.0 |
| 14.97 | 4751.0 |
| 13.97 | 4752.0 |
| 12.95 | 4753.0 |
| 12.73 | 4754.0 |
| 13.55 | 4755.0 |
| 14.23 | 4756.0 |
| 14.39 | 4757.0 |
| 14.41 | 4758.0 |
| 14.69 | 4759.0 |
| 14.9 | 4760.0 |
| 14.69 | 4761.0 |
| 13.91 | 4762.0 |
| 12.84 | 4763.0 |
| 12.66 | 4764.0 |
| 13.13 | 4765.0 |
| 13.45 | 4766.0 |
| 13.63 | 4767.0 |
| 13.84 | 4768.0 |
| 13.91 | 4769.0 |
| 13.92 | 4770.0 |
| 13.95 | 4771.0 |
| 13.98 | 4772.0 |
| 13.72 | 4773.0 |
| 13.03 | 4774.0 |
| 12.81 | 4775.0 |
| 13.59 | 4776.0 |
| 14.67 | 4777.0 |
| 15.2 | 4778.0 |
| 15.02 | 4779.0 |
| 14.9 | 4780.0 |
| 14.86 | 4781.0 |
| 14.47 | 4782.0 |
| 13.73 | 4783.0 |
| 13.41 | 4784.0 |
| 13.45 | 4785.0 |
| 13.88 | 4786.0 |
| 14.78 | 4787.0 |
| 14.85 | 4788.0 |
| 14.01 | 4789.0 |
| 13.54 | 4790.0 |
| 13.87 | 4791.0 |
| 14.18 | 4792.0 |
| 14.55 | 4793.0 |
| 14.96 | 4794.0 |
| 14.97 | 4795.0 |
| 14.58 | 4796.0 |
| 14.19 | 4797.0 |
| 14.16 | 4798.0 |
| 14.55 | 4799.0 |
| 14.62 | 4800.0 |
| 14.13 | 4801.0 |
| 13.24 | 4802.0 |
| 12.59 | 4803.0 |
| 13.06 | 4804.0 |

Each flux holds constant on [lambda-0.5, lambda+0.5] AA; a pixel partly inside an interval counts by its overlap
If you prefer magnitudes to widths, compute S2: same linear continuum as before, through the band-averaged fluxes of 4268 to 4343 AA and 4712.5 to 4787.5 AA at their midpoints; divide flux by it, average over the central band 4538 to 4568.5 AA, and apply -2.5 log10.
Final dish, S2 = -0.16 mag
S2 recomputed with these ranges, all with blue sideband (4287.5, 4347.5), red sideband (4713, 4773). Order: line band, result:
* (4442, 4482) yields -0.115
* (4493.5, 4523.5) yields -0.229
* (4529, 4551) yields -0.056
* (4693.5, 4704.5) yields 0.074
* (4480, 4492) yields -0.196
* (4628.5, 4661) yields -0.063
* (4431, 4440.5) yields -0.213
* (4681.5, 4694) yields -0.020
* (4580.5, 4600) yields -0.102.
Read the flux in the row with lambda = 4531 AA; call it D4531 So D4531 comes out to 12.35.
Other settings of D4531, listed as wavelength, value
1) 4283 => 10.37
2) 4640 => 12.72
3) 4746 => 15.23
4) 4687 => 11.84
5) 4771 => 13.95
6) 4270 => 8.939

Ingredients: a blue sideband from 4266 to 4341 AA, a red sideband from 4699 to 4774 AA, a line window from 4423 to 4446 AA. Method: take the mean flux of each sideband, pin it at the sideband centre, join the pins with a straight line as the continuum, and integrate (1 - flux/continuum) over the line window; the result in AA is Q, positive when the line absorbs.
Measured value -4.23 AA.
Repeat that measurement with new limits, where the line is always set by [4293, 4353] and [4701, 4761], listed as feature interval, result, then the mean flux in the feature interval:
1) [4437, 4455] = -3.1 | 12.8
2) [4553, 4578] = -4.0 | 14.2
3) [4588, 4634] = -4.0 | 13.9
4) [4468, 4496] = -4.4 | 13.1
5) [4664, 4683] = -0.2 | 13.6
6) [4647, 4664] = -0.9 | 13.9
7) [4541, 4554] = -1.3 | 13.2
